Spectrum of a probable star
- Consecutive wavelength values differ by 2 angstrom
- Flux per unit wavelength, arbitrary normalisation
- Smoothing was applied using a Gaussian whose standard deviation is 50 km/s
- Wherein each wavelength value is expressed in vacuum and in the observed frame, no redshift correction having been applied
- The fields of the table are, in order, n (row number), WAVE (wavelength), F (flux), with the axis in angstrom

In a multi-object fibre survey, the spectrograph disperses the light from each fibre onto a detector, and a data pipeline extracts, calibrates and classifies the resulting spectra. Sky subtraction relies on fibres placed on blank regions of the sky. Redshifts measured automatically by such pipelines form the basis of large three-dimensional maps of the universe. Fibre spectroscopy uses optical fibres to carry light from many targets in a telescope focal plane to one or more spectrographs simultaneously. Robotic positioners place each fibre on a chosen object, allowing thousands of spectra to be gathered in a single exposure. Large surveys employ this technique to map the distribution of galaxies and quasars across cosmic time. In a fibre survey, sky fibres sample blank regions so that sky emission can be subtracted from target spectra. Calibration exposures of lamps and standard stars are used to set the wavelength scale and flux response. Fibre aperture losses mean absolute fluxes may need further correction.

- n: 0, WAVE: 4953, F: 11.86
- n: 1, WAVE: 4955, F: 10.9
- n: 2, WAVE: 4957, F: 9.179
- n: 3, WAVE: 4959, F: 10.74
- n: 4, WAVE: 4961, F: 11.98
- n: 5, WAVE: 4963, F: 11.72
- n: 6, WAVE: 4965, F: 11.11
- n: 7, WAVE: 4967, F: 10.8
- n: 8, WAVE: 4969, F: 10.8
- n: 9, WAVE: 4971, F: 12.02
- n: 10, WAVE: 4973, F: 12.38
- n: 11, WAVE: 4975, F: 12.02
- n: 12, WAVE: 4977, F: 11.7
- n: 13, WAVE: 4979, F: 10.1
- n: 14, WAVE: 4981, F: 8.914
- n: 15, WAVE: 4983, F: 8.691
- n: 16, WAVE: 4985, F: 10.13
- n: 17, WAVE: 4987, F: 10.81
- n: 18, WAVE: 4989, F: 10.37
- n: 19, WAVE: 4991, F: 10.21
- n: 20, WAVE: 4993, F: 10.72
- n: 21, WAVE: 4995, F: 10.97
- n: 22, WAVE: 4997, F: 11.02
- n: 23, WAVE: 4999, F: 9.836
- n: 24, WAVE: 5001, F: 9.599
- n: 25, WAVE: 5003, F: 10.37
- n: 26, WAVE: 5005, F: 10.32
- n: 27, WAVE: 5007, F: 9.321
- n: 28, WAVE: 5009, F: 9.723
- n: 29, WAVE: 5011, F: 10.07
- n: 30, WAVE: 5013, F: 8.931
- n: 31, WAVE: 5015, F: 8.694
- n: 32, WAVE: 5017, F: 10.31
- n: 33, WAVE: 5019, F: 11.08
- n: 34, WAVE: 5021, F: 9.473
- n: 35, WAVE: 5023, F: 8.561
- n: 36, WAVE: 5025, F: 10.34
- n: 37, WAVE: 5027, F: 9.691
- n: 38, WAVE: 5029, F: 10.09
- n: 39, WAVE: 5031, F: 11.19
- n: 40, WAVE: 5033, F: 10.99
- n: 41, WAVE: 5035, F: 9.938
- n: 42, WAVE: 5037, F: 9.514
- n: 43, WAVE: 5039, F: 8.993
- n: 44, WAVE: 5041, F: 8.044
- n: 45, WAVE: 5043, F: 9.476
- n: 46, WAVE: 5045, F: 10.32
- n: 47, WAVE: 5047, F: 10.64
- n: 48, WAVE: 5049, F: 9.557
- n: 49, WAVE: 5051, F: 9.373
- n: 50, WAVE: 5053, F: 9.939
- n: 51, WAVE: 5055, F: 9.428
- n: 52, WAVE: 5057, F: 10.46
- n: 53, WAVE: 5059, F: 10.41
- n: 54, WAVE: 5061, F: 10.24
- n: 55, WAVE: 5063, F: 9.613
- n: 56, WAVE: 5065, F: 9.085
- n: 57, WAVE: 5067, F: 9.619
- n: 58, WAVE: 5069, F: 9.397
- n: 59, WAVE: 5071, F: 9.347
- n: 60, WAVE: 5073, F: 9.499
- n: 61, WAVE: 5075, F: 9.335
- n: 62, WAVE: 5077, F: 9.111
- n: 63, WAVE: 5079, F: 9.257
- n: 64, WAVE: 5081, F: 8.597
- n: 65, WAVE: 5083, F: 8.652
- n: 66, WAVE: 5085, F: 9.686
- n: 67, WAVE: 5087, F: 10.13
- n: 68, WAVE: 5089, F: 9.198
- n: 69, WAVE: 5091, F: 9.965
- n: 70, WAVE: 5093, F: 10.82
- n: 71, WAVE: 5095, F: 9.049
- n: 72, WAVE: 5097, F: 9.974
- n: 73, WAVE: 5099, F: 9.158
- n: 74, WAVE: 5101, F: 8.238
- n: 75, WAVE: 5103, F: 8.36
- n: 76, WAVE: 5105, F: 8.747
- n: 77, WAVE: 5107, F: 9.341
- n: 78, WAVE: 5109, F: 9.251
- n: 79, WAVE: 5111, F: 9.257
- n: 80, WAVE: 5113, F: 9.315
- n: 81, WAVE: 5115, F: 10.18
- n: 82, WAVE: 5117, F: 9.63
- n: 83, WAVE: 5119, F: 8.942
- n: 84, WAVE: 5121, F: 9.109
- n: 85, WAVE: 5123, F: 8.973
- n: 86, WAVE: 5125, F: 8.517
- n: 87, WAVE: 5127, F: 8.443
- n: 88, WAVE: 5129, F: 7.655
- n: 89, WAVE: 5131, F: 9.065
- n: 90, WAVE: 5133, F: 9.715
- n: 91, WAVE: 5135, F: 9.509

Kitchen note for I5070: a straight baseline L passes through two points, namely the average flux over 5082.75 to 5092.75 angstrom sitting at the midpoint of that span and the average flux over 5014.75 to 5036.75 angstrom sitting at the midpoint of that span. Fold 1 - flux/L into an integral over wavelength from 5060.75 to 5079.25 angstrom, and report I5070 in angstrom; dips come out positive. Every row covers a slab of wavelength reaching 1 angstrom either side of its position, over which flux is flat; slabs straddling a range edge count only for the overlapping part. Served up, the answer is 0.7 angstrom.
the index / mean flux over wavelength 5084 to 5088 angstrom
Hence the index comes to 9.91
